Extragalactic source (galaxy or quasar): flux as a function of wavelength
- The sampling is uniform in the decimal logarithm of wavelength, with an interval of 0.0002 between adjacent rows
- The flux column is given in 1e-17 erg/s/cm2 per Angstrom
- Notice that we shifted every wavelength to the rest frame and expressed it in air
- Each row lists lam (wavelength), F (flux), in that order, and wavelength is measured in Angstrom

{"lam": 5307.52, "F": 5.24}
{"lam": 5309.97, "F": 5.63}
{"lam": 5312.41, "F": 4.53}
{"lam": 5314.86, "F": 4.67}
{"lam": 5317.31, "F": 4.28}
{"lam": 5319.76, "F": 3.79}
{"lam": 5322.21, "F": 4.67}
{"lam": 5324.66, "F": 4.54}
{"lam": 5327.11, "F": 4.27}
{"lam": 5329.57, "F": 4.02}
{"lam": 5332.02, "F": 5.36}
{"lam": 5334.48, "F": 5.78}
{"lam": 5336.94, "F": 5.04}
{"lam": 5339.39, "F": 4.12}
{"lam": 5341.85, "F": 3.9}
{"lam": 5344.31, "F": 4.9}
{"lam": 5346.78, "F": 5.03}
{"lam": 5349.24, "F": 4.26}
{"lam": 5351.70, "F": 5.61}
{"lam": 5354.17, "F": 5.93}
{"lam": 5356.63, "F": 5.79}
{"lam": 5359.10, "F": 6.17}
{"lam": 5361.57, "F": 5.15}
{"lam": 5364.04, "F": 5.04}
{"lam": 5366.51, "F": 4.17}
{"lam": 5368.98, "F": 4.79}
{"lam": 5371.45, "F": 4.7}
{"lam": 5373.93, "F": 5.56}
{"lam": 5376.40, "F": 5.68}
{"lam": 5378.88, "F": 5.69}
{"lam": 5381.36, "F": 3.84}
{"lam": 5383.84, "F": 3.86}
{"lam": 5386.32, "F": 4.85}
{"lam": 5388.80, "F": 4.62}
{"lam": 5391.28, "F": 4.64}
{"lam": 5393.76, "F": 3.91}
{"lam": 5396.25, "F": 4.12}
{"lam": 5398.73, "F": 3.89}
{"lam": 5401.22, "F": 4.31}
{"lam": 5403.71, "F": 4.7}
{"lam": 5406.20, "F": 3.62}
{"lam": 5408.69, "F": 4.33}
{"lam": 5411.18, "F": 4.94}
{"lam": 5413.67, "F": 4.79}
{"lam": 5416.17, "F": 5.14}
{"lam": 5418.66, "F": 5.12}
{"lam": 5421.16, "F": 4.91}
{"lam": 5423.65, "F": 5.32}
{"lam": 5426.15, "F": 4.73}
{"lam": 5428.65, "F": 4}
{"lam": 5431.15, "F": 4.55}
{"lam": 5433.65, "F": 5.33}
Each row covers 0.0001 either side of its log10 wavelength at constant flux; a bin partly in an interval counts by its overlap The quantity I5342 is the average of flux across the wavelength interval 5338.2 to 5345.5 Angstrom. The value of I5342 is 4.3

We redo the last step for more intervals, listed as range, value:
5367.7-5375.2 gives 5.02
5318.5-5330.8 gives 4.26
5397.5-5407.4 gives 4.13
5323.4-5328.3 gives 4.41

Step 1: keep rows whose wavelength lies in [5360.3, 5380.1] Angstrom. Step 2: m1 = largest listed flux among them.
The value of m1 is 5.69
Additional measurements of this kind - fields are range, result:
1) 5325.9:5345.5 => 5.78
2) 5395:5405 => 4.7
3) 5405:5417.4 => 5.14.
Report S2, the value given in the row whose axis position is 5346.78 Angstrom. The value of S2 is 5.03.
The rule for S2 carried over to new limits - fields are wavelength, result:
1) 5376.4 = 5.68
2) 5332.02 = 5.36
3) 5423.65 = 5.32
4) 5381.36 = 3.84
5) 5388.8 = 4.62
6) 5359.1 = 6.17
